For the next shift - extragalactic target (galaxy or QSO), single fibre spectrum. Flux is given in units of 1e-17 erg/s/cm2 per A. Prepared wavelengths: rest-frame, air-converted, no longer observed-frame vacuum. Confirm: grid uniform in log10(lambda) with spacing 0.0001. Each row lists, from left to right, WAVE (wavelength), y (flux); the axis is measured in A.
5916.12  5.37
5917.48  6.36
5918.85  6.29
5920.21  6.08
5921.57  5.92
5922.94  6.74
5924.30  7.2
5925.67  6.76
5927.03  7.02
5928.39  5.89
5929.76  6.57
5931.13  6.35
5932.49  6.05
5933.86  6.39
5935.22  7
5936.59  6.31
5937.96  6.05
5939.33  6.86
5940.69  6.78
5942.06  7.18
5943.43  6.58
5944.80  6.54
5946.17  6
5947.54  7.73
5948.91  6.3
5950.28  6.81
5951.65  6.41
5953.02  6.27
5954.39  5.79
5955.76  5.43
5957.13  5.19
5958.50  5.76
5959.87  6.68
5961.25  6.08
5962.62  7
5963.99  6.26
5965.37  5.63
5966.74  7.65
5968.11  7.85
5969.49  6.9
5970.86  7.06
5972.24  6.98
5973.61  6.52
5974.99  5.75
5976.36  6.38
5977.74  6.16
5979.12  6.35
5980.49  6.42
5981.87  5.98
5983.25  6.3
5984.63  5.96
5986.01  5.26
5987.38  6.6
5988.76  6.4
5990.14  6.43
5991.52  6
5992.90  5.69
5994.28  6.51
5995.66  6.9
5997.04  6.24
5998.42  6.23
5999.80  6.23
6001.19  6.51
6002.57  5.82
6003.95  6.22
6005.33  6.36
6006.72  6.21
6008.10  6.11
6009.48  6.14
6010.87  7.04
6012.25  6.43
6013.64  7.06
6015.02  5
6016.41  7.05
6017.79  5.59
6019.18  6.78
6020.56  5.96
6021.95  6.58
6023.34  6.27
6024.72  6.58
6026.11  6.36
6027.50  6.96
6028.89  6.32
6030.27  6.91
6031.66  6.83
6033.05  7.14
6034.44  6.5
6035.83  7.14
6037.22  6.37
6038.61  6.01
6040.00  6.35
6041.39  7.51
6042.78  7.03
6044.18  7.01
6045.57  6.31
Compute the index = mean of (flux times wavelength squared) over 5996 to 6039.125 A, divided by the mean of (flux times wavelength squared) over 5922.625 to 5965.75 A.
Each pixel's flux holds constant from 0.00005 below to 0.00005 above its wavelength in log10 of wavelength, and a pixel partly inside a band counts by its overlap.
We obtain 1.0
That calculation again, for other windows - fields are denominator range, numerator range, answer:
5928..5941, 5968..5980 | 1.04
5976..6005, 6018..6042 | 1.08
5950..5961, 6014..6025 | 1.06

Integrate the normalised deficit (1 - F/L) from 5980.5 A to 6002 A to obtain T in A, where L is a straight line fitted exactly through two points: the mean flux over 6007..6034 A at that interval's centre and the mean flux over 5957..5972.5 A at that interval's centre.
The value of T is 1.1 A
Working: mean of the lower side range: 6.63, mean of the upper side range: 6.48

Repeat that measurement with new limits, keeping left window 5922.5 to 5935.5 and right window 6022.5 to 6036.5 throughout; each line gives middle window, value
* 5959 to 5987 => 0.8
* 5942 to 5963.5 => 0.9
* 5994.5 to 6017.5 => 1.2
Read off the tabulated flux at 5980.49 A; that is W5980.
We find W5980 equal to 6.42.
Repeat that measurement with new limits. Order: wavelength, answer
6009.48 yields 6.14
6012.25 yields 6.43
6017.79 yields 5.59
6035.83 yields 7.14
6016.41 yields 7.05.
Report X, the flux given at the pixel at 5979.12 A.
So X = 6.35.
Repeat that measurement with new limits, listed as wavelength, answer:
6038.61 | 6.01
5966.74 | 7.65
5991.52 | 6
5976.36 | 6.38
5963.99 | 6.26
